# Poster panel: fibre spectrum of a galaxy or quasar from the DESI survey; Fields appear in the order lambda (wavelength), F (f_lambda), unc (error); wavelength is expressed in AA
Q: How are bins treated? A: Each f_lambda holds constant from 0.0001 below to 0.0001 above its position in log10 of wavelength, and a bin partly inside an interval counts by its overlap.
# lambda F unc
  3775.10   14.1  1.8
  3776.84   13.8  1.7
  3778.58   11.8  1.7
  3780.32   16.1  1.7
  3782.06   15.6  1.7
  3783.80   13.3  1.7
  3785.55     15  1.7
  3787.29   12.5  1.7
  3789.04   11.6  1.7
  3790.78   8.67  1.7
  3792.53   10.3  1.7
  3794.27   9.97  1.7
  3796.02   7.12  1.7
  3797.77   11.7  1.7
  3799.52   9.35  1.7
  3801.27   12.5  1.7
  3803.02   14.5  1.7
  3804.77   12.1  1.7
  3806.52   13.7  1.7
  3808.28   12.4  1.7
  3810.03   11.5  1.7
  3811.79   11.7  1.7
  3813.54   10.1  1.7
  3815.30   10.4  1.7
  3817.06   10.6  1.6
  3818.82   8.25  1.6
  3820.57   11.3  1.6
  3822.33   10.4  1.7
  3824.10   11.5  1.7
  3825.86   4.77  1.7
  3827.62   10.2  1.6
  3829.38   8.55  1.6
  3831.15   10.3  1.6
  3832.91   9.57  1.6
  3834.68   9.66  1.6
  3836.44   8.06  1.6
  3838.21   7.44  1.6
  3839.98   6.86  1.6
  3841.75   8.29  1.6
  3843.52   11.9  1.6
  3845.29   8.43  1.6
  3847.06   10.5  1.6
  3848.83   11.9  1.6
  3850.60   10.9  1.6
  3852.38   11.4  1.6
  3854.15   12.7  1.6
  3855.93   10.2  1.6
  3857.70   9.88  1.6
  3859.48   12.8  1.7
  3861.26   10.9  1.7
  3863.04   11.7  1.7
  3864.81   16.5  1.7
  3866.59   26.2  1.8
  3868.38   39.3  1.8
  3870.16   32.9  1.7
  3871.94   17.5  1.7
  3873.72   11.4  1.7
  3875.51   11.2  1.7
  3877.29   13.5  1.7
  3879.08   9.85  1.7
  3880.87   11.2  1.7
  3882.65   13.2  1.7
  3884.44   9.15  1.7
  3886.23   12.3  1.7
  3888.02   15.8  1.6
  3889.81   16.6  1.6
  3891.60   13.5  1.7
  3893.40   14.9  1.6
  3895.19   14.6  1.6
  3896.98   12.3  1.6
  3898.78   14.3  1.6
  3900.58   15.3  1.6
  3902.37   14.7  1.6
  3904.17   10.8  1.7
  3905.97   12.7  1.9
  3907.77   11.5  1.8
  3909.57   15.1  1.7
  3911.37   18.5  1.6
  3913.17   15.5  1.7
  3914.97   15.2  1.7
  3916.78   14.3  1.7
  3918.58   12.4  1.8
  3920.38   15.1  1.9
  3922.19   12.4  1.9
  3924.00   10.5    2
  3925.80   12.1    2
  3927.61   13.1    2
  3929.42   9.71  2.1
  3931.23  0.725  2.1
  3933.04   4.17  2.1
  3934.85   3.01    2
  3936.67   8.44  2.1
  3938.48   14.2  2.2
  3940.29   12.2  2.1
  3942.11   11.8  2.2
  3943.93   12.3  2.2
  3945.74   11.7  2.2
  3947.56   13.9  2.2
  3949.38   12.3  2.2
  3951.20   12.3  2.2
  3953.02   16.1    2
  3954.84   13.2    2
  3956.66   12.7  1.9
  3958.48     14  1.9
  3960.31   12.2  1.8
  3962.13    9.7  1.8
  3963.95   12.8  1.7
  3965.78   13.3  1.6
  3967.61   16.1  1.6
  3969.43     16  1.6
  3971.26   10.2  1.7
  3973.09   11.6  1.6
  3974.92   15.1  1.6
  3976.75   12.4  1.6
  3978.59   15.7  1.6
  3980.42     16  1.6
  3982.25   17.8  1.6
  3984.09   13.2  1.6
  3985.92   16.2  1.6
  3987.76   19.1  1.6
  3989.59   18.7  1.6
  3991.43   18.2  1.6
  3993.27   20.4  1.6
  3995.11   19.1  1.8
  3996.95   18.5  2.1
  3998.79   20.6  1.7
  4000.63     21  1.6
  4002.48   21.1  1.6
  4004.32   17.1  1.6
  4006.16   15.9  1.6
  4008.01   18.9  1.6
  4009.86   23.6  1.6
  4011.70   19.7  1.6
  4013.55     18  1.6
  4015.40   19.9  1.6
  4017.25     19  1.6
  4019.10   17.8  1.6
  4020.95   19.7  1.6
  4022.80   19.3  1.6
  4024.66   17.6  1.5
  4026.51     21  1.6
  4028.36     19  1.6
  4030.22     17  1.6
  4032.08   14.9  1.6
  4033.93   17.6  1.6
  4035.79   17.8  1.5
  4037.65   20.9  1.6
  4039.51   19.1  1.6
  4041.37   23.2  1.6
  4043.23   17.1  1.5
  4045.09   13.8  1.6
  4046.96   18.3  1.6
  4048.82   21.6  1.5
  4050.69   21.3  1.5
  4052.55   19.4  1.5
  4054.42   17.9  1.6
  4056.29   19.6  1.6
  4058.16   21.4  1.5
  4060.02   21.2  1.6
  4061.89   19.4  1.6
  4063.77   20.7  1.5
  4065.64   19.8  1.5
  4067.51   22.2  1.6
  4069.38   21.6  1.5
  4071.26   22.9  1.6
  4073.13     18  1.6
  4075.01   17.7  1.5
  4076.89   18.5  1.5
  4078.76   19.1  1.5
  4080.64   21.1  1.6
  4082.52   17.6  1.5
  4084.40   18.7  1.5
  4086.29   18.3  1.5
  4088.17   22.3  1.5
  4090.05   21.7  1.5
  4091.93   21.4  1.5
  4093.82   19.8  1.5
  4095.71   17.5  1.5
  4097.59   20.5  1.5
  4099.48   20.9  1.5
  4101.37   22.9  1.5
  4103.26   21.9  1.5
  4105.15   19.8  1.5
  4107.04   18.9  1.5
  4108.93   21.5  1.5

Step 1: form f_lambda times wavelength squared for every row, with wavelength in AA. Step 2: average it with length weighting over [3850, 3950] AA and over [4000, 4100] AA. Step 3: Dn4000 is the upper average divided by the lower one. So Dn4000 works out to 1.57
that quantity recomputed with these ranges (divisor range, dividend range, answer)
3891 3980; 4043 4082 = 1.66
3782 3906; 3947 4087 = 1.56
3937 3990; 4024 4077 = 1.46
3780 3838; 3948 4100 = 1.85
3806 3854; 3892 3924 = 1.45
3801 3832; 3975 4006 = 1.80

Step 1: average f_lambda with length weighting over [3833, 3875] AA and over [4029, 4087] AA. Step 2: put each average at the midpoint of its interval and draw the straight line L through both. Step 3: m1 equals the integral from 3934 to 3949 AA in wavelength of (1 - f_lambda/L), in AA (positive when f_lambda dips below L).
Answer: 4.7 AA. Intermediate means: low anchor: 13.7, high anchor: 19.3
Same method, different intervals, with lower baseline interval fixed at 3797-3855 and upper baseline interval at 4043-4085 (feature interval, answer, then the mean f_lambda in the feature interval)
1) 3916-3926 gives 0.9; 12.8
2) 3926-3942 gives 6.6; 8.54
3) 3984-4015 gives -3.4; 19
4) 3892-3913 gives -1.2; 14.1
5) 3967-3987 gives 2.0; 14.6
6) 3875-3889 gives 0.5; 12.1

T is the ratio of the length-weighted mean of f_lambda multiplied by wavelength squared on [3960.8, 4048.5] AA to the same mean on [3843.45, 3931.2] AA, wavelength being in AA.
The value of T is 1.3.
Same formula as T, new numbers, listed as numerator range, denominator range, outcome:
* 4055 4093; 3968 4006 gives 1.24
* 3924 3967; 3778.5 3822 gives 1.03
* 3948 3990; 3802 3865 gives 1.44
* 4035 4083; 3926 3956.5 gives 1.96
